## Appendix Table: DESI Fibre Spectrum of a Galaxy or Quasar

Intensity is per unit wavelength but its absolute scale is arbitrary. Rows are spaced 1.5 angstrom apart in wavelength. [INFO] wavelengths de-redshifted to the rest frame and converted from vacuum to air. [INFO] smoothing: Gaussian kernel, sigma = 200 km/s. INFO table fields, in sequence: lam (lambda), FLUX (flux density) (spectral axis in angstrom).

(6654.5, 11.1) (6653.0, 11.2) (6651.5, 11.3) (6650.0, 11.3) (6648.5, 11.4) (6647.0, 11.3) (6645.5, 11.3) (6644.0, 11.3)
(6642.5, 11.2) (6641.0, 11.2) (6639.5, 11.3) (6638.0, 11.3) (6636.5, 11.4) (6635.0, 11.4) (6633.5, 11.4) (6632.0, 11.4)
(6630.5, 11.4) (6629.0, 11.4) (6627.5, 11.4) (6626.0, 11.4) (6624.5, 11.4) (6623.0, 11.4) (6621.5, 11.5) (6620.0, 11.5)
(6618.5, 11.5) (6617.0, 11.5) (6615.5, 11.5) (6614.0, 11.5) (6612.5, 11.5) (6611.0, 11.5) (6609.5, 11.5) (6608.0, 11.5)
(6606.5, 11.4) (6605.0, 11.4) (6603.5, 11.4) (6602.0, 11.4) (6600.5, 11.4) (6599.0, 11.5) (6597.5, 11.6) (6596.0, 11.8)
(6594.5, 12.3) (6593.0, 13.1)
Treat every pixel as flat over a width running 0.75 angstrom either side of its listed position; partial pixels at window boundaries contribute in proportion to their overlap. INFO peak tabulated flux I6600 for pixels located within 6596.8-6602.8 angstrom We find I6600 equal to 11.6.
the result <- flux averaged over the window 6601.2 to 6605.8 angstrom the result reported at 11.4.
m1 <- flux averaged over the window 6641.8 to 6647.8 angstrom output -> 11.3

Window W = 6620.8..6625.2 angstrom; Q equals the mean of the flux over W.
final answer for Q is 11.4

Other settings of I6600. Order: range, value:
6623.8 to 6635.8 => 11.4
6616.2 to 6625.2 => 11.5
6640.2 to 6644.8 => 11.3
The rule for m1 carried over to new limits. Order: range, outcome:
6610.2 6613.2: 11.5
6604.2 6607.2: 11.4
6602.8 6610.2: 11.4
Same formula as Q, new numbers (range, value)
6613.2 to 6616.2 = 11.5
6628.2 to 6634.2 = 11.4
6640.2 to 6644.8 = 11.2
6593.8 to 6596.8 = 12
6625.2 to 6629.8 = 11.4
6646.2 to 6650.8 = 11.3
